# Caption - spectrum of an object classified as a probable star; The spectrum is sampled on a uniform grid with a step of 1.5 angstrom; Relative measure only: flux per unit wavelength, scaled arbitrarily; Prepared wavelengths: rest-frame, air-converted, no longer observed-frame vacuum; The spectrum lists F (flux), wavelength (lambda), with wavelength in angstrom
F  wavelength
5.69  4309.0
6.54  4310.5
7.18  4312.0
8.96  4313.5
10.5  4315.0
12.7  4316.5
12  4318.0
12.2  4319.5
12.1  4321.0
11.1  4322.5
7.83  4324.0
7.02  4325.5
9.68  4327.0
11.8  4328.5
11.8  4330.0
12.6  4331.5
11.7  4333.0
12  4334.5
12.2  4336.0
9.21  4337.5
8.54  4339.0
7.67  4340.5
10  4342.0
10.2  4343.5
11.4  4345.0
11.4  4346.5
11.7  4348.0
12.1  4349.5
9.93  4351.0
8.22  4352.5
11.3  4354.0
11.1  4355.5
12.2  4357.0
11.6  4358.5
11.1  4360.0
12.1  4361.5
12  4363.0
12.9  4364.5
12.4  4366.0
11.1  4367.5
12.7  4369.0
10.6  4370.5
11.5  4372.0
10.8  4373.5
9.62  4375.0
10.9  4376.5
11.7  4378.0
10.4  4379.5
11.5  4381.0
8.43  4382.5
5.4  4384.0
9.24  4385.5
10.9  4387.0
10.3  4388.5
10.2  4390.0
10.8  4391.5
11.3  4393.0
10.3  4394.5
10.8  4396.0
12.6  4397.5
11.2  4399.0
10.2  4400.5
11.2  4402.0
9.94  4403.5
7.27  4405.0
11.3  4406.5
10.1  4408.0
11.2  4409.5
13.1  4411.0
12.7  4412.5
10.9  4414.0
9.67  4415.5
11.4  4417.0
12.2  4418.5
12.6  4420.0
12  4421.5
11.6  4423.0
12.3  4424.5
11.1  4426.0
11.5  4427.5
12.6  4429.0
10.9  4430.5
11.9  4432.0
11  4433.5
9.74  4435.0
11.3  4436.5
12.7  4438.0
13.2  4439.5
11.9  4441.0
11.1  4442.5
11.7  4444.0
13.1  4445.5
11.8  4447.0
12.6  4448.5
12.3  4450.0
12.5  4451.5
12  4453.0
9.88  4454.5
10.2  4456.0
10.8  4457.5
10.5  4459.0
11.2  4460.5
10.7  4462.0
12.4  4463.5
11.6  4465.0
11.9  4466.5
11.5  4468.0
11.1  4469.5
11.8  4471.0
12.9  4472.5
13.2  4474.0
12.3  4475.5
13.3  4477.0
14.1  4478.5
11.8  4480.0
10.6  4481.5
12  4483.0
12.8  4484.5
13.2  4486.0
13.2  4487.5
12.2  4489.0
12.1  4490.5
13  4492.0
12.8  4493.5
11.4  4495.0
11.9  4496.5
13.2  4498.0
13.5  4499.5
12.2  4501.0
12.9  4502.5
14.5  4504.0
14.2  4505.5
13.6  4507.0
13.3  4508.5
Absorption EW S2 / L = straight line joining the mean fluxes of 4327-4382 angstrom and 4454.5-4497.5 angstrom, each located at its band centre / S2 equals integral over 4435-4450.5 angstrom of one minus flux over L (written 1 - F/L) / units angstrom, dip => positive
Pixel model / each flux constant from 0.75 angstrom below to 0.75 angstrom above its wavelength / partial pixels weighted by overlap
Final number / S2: -0.41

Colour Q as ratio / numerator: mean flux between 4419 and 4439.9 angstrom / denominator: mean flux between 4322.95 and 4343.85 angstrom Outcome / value 1.2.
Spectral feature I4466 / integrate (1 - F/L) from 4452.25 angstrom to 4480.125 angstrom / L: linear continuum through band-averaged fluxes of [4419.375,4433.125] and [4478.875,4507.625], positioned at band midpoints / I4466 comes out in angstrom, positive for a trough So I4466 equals 1.4 angstrom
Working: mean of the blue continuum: 11.8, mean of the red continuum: 12.7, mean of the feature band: 11.7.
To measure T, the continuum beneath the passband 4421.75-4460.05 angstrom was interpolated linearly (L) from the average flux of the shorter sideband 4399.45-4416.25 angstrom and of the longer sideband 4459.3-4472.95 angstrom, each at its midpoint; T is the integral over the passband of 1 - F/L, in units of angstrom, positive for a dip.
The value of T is -1.4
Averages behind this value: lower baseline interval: 10.7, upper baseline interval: 11.6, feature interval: 11.6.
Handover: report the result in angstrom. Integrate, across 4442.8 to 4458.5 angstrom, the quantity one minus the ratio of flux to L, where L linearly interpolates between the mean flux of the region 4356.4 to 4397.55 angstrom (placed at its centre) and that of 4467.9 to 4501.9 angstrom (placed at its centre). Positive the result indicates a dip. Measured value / 0.4 angstrom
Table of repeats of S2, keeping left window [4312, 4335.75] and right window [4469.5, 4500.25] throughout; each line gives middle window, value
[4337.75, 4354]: 1.4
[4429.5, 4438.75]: 0.5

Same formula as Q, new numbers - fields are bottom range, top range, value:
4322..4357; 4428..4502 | 1.14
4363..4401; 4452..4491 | 1.11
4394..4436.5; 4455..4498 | 1.07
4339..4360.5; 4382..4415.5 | 0.98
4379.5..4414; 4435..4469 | 1.11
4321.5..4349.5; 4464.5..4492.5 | 1.18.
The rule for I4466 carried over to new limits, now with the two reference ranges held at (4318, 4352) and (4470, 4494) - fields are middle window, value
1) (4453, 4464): 1.3 angstrom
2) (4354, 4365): -0.8 angstrom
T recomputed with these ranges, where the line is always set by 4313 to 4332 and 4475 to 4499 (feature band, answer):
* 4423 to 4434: 0.2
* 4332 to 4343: 0.7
